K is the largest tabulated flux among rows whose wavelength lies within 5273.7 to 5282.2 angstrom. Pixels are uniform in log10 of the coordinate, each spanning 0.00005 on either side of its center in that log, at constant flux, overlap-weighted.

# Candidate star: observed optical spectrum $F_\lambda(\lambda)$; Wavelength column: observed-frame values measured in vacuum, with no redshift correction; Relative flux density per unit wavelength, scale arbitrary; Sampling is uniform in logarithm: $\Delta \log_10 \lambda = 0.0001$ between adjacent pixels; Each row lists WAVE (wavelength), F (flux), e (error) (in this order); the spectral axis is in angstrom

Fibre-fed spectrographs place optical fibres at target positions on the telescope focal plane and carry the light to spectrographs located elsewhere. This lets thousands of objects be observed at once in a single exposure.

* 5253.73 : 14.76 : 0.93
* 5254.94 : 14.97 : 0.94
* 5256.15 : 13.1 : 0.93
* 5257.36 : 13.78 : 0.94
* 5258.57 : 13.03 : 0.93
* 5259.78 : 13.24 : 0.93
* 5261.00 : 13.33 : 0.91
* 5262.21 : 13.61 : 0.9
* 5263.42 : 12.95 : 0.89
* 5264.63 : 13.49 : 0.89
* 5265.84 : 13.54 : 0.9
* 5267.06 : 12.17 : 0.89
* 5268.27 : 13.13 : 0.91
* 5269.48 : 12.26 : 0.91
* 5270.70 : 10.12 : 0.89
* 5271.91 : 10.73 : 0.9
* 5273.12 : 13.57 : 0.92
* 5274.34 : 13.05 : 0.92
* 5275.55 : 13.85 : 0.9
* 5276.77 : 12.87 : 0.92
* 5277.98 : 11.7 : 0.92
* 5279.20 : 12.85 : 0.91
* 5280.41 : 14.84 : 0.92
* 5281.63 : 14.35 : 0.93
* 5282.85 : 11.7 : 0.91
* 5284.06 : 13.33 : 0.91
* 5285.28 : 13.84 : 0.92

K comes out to 14.84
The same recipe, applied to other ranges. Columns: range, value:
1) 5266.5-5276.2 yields 13.85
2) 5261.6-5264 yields 13.61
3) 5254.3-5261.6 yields 14.97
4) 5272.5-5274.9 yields 13.57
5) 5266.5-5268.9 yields 13.13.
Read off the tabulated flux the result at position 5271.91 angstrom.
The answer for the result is 10.73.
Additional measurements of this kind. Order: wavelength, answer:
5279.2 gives 12.85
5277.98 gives 11.7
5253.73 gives 14.76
